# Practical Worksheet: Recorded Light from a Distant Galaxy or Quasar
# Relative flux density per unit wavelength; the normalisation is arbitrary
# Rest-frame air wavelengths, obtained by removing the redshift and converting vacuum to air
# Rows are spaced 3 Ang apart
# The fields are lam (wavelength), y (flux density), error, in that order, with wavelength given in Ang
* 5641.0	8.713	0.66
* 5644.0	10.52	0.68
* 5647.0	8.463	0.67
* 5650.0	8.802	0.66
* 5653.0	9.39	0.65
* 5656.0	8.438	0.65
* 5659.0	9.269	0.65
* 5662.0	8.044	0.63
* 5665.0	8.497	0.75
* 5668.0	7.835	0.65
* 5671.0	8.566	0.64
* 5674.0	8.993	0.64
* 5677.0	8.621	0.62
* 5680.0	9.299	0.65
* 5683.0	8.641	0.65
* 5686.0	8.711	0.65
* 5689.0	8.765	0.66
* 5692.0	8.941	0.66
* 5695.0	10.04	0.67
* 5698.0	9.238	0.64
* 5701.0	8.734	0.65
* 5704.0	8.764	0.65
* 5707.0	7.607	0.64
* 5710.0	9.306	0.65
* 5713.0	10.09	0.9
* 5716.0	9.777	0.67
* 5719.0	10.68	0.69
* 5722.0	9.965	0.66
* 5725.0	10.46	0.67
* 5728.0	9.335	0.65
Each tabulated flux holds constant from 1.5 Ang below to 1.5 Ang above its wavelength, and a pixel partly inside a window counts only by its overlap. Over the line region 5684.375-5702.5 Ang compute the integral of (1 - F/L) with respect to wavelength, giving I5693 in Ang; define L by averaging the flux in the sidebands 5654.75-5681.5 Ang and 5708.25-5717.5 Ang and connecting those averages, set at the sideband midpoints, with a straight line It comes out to 0.3 Ang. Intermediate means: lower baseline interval 8.62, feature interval 9.07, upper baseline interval 9.67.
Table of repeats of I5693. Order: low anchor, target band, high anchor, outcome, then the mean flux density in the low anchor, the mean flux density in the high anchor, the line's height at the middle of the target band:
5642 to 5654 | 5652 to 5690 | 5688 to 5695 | 2.06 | 9.27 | 9.11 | 9.19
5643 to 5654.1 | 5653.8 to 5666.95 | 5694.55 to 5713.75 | 0.87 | 9.24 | 9.02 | 9.19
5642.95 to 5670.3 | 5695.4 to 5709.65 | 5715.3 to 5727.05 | 1.50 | 8.77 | 10.2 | 9.79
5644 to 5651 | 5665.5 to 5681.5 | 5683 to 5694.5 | 0.52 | 9.02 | 8.89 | 8.94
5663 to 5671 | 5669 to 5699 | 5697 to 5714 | -1.48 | 8.23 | 8.91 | 8.53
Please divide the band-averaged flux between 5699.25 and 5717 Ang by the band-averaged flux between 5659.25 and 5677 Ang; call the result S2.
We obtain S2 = 1.1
